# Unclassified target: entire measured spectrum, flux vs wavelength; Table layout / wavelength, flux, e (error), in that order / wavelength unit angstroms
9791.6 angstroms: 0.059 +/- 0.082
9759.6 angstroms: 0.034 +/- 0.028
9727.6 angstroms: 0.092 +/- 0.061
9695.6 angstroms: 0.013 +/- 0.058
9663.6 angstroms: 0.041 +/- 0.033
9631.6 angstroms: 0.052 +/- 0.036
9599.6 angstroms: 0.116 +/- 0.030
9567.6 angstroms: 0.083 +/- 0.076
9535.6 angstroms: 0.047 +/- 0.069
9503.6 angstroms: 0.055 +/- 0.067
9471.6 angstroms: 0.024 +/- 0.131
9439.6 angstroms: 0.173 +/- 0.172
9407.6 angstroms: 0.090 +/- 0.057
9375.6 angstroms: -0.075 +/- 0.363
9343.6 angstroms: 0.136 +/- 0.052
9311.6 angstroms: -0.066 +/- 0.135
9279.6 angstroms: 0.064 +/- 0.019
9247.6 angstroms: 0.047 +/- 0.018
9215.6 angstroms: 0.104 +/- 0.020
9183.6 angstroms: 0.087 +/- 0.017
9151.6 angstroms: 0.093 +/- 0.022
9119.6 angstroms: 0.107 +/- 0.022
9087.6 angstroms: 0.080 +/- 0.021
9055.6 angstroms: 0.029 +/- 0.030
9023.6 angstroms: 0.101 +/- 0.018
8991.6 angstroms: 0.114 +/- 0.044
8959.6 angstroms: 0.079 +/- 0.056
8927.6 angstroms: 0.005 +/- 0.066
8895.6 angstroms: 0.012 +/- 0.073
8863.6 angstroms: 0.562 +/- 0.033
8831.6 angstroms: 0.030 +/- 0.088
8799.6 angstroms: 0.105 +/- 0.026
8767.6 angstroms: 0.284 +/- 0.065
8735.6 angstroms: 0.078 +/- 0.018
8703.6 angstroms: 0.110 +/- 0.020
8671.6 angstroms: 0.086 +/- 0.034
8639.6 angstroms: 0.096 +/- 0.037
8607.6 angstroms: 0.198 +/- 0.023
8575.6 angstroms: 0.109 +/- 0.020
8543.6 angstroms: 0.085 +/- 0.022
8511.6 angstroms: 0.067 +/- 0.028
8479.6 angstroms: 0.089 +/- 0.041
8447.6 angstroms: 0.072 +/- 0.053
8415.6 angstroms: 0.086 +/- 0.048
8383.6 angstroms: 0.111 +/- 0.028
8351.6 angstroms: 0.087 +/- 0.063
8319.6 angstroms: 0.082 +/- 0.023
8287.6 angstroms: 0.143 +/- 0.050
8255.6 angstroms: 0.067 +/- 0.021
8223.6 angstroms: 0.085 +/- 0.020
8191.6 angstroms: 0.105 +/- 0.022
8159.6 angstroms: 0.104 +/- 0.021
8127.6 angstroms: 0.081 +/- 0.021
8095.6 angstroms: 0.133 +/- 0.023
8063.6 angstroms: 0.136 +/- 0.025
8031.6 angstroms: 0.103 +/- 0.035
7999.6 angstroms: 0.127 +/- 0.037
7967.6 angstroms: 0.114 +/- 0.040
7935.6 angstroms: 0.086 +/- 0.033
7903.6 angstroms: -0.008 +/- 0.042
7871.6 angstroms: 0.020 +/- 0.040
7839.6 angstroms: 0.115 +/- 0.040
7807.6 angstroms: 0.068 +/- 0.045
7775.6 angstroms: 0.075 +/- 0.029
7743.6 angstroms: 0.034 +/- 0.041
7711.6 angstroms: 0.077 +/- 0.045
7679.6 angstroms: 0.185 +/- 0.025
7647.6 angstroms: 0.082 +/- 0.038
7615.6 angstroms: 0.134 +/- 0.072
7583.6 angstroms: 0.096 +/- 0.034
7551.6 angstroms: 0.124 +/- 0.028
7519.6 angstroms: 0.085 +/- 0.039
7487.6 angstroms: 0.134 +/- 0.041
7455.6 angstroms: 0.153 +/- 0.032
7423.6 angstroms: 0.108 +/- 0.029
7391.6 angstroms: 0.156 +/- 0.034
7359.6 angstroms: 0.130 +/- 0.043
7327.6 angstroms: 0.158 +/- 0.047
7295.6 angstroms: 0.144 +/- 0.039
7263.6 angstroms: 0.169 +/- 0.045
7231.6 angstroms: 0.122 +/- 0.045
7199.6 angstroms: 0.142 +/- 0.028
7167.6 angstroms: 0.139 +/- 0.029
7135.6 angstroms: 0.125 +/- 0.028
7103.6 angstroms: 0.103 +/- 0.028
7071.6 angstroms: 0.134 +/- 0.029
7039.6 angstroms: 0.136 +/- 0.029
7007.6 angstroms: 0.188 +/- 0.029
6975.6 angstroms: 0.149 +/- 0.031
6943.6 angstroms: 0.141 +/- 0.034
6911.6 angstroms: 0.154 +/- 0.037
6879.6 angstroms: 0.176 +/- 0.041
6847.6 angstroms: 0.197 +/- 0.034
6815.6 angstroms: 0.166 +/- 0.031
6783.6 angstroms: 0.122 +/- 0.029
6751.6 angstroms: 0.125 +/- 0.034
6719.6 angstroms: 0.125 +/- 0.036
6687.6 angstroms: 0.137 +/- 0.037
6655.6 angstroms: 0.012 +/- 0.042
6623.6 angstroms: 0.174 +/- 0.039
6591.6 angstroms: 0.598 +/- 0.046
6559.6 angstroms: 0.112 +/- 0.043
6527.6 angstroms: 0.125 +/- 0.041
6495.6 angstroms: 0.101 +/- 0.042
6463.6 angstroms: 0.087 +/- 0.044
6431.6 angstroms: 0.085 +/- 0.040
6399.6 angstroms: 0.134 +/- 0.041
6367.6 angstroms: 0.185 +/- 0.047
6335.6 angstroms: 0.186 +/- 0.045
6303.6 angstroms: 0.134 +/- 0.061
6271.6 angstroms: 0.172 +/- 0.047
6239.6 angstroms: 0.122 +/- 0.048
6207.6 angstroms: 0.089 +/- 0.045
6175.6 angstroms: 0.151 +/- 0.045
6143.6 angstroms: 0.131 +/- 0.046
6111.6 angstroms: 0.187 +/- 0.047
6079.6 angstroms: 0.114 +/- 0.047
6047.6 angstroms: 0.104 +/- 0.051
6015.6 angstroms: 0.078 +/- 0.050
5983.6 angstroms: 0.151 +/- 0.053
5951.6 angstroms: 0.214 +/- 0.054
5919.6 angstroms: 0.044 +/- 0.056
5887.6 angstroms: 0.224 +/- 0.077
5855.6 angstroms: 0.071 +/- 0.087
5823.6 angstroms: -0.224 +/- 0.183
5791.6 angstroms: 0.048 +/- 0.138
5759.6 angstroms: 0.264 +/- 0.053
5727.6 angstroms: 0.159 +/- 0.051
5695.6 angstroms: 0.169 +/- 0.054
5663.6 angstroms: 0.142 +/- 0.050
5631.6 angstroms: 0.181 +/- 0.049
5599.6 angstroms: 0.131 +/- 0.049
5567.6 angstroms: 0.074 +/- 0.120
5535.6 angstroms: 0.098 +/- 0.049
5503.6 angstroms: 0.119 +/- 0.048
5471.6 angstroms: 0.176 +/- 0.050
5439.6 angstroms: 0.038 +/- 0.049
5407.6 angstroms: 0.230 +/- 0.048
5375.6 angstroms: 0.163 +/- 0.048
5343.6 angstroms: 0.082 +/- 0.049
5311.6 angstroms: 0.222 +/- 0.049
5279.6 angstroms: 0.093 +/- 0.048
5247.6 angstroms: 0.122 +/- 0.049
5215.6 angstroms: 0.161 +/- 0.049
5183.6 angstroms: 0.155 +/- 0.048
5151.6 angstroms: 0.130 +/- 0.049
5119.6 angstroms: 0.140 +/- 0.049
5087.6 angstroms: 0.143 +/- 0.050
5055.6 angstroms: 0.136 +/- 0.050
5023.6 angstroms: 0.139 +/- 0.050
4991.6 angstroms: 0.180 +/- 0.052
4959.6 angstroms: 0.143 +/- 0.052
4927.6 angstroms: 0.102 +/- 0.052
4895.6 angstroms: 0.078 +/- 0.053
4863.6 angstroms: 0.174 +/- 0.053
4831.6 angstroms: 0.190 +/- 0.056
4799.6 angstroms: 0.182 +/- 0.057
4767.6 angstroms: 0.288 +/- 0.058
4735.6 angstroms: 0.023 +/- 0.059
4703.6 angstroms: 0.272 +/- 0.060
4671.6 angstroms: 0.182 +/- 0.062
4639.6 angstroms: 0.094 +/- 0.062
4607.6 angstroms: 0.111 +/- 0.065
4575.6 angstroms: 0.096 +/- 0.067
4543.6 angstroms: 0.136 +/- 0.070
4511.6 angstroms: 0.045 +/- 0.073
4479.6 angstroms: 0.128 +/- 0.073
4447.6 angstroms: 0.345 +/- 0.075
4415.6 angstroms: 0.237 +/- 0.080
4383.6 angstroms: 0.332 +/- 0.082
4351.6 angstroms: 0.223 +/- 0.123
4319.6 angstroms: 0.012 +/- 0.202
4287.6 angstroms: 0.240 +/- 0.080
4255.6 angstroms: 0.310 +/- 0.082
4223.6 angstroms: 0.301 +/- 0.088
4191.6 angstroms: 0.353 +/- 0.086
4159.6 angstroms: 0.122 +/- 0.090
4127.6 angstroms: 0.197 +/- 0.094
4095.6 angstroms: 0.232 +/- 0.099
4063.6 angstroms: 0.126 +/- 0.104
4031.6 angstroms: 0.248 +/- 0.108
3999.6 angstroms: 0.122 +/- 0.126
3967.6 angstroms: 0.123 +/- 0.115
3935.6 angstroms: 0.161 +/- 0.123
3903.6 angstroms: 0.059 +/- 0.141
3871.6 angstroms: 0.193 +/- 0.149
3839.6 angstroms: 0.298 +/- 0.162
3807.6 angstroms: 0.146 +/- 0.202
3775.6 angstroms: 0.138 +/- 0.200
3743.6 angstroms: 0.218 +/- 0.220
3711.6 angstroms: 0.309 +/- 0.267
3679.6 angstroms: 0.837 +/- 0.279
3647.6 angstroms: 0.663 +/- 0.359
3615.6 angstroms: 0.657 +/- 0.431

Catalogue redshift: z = 0.769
